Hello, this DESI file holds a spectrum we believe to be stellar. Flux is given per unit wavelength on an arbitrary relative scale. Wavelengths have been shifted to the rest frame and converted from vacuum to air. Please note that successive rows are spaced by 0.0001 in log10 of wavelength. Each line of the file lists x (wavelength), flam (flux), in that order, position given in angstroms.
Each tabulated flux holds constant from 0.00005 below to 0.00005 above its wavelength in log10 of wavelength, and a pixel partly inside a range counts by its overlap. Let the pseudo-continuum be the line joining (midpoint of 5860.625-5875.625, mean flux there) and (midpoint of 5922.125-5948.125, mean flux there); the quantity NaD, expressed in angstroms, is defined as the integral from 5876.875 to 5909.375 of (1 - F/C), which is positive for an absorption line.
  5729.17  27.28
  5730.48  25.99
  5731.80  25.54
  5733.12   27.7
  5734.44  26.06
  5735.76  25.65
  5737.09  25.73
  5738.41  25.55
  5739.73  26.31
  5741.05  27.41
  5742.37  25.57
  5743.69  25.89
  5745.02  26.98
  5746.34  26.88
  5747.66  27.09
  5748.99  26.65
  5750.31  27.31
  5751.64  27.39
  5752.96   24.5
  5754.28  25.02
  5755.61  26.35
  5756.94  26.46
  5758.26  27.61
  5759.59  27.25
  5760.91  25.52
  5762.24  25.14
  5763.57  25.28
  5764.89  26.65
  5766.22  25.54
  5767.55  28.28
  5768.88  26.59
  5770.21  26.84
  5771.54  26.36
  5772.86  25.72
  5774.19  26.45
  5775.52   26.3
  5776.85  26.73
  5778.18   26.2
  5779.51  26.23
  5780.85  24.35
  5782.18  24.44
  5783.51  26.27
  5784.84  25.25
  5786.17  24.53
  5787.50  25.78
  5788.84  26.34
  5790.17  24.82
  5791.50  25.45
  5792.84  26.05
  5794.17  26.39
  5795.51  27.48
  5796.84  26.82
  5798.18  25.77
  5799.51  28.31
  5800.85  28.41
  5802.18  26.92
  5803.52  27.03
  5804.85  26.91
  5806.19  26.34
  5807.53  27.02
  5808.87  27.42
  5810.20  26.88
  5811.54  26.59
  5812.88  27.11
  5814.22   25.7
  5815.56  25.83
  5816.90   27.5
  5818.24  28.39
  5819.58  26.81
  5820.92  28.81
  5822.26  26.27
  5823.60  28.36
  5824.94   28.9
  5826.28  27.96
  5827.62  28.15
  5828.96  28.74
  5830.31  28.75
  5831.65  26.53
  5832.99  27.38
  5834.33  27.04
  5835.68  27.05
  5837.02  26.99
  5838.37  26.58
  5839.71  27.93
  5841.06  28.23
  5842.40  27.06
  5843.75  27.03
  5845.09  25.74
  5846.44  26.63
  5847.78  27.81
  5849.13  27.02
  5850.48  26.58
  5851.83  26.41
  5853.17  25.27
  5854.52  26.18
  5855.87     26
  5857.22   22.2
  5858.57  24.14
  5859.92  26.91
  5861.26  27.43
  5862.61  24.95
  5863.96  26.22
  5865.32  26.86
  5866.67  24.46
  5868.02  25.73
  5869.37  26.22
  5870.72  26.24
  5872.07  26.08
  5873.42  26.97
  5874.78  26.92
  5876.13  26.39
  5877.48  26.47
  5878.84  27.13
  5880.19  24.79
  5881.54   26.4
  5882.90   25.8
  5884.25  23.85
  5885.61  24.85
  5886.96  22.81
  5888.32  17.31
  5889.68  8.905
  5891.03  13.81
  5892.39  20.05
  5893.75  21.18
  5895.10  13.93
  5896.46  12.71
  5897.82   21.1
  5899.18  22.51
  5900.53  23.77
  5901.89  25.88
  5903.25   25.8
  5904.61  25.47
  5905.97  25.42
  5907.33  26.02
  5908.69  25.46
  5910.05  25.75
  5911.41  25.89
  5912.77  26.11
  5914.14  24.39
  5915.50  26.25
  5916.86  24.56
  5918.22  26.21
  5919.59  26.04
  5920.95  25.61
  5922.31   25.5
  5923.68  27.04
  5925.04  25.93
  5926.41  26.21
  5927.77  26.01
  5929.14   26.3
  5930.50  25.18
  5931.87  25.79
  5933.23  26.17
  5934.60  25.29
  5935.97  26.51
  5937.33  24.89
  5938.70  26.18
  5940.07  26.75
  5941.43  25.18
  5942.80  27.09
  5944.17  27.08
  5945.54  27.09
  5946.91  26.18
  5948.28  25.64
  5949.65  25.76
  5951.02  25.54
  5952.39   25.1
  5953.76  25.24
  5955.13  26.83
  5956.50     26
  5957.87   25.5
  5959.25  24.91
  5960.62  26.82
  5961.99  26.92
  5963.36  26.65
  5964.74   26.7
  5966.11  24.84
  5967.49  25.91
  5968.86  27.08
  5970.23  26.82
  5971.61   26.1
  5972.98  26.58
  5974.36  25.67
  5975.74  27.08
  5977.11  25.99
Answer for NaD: 5.00 angstroms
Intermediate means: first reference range 26.2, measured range 22.1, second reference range 26.1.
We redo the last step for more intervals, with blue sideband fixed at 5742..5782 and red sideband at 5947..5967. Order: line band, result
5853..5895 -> 3.34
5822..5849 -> -1.37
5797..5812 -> -0.49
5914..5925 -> 0.08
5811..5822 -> -0.38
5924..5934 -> -0.01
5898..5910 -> 0.50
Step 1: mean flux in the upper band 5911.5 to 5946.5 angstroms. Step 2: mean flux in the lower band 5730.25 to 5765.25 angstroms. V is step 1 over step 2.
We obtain 0.99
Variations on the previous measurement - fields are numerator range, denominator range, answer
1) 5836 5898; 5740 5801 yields 0.93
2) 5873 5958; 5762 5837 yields 0.92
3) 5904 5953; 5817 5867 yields 0.96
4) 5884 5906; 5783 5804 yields 0.77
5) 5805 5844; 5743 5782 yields 1.04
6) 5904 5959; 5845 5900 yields 1.08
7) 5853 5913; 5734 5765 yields 0.91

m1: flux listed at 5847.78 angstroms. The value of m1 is 27.81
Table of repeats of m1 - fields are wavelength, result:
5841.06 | 28.23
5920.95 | 25.61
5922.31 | 25.5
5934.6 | 25.29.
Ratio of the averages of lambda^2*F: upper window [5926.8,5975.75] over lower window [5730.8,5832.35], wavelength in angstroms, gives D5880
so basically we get 1.0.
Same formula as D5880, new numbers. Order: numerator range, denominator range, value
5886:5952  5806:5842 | 0.91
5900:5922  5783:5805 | 1.01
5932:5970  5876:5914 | 1.17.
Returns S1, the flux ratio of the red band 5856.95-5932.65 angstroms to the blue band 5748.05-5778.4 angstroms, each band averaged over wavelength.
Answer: 0.92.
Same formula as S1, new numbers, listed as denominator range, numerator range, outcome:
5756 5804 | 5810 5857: 1.03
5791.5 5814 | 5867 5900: 0.83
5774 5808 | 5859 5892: 0.92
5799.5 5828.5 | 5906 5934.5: 0.94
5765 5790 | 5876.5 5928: 0.90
